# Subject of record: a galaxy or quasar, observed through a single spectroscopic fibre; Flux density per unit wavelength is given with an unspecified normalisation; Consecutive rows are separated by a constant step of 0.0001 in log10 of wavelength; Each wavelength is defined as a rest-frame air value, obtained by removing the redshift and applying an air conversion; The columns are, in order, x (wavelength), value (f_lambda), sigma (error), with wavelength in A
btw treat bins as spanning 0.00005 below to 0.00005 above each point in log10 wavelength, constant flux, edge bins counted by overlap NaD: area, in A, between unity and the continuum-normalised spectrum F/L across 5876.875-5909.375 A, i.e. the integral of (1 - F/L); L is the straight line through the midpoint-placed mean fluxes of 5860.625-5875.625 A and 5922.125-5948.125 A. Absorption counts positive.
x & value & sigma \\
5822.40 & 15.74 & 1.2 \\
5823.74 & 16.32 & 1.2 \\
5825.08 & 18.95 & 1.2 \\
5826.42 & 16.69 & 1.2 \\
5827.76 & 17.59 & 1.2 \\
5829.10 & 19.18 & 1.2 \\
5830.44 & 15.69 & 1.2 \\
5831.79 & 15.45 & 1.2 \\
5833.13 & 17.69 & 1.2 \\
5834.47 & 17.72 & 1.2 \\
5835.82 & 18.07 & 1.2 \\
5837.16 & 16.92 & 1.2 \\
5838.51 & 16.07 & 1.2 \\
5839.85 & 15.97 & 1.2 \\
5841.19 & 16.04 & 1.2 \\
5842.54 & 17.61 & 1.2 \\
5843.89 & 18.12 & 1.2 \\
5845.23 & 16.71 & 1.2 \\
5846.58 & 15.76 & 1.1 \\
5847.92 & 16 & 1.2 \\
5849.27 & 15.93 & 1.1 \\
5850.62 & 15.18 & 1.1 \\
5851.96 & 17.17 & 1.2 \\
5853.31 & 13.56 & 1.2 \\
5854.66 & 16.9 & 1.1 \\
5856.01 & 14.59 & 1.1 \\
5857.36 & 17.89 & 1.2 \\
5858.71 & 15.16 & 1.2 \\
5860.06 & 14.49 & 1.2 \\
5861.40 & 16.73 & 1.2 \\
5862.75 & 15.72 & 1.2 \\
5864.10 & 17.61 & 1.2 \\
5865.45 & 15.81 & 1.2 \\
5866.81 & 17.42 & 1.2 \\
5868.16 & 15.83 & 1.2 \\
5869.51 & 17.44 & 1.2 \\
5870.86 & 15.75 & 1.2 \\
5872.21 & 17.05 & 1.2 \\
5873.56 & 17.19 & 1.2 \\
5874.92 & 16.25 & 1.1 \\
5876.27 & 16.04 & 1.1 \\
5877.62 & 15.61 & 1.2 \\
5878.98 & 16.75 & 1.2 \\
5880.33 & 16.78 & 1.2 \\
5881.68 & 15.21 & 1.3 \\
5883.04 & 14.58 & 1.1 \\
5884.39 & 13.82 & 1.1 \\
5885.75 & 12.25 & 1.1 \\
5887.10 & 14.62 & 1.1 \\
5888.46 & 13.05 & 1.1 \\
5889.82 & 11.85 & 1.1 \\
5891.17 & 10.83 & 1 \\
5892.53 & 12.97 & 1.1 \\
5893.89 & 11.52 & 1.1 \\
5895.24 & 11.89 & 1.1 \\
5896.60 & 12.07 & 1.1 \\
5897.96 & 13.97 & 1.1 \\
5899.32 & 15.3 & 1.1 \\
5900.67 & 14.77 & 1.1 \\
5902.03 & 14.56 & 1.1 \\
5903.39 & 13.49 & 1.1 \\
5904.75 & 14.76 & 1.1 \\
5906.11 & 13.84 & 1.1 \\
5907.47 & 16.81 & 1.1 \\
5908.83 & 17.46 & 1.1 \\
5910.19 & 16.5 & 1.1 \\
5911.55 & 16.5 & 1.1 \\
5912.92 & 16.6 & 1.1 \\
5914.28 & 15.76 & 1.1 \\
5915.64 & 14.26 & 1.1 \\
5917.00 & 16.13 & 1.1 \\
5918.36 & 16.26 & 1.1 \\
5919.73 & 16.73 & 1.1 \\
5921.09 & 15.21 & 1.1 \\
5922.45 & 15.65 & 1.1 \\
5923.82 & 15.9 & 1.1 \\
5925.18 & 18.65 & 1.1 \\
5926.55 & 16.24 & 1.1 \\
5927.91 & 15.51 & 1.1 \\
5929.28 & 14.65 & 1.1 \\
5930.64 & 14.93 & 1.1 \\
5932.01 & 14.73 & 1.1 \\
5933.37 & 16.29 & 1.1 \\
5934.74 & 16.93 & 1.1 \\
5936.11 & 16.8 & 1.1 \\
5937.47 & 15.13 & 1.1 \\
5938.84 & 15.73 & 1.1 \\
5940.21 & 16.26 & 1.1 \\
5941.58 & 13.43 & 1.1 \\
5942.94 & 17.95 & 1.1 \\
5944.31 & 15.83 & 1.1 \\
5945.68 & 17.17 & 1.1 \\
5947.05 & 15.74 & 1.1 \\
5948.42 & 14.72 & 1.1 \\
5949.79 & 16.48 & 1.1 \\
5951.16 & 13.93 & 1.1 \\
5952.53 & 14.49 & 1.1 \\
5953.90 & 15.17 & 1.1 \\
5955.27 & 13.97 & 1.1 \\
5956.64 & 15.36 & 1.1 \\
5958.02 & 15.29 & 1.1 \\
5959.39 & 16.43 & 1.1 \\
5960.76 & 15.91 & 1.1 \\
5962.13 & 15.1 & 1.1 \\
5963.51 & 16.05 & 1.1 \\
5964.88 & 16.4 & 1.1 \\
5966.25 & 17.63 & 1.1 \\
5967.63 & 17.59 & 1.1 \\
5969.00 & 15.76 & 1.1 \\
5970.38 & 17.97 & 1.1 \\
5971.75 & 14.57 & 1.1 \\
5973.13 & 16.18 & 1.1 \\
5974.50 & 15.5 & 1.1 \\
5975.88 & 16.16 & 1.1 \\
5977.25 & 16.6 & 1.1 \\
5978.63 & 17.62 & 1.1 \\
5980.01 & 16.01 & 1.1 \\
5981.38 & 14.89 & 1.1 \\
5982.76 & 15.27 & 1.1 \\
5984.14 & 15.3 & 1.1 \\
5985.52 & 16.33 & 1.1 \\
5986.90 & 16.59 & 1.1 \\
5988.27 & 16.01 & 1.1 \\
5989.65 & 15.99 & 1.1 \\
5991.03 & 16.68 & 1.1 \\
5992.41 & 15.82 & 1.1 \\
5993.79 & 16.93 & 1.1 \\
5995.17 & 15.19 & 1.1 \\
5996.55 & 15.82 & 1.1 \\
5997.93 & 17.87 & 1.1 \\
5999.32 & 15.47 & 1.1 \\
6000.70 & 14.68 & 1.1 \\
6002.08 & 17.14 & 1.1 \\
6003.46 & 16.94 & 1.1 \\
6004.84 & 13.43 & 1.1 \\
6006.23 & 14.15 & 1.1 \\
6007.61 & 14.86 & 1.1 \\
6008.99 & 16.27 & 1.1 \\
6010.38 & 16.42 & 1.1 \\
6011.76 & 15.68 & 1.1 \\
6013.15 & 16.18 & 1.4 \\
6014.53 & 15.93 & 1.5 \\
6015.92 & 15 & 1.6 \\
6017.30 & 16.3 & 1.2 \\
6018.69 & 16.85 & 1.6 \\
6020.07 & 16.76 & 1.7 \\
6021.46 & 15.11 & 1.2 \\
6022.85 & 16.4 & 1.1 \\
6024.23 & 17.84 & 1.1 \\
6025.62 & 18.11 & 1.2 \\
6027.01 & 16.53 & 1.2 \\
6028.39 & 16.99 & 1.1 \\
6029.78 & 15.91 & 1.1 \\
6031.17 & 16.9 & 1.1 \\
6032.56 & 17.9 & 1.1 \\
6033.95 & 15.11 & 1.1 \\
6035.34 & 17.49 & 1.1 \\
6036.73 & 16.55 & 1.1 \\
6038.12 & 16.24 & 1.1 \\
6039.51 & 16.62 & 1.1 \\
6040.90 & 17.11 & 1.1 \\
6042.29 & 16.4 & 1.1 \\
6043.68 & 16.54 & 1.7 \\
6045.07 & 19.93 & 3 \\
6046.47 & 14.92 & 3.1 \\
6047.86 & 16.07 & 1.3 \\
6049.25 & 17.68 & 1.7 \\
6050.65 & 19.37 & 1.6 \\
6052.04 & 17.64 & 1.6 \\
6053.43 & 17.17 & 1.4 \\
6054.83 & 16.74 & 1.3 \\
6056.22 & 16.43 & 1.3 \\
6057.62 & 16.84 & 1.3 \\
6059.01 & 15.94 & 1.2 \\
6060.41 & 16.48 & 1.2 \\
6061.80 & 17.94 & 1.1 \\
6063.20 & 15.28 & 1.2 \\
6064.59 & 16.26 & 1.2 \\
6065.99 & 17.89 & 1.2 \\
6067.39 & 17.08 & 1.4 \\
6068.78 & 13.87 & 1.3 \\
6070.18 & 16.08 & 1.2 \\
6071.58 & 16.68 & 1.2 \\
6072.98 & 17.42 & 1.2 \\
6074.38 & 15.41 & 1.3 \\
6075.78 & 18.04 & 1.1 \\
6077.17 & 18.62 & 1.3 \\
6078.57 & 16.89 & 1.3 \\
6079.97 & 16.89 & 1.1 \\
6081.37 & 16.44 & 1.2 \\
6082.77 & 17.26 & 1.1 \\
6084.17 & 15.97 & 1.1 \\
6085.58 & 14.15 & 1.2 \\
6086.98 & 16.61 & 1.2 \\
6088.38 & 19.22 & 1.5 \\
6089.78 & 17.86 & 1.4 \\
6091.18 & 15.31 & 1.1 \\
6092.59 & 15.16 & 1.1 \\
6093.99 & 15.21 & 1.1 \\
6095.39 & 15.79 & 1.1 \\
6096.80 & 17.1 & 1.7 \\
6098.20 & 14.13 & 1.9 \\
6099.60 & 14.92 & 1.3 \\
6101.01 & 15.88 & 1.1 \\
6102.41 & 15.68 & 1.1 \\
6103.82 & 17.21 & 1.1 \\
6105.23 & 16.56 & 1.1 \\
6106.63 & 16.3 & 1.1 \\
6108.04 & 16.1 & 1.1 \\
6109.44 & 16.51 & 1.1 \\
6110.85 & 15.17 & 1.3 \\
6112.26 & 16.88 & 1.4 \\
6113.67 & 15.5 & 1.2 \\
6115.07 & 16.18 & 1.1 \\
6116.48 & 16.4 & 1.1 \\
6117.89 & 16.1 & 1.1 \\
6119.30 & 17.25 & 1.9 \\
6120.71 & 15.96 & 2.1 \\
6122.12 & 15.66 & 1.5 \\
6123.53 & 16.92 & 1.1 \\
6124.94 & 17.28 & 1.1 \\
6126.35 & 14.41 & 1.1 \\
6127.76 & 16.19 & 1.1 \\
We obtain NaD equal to 4.5 A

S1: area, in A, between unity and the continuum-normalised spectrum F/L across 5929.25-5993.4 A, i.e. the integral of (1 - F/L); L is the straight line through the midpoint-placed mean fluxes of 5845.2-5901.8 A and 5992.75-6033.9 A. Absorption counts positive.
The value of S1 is -0.4 A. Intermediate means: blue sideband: 15.1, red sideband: 16.2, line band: 15.9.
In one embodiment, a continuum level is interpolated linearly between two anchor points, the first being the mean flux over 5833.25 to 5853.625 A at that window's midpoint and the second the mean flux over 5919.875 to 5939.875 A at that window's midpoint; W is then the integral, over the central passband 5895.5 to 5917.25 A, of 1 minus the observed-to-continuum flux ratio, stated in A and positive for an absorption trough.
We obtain 1.3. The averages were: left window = 16.5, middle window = 15.1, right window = 15.9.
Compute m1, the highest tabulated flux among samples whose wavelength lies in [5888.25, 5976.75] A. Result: 18.65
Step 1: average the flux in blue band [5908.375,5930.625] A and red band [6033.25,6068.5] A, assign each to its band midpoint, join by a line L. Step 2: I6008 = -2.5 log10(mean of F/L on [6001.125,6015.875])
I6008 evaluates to 0.06 mag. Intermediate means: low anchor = 16.1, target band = 15.6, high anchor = 16.8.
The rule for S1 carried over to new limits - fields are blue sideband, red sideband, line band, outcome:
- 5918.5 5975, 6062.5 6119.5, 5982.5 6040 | -0.4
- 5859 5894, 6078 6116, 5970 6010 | -0.6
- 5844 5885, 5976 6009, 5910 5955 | 0.5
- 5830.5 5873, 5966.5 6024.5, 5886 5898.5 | 2.9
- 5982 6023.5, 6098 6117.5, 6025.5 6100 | -3.2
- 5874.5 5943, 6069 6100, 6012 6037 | -0.9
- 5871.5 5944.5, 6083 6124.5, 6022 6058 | -2.6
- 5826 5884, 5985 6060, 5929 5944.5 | 0.6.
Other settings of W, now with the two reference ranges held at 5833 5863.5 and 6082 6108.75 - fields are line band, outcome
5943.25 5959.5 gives 0.8 A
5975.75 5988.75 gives 0.1 A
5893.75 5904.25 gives 1.8 A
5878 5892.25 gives 2.0 A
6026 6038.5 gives -0.4 A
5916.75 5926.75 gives -0.1 A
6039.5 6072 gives -1.3 A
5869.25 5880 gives -0.1 A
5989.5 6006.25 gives 0.3 A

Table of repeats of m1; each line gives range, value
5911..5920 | 16.73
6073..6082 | 18.62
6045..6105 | 19.93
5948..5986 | 17.97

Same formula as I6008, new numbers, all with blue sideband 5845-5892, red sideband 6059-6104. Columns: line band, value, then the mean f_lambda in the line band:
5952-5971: 0.00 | 15.9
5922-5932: -0.01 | 15.8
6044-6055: -0.08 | 17.4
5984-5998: -0.01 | 16.2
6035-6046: -0.05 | 17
